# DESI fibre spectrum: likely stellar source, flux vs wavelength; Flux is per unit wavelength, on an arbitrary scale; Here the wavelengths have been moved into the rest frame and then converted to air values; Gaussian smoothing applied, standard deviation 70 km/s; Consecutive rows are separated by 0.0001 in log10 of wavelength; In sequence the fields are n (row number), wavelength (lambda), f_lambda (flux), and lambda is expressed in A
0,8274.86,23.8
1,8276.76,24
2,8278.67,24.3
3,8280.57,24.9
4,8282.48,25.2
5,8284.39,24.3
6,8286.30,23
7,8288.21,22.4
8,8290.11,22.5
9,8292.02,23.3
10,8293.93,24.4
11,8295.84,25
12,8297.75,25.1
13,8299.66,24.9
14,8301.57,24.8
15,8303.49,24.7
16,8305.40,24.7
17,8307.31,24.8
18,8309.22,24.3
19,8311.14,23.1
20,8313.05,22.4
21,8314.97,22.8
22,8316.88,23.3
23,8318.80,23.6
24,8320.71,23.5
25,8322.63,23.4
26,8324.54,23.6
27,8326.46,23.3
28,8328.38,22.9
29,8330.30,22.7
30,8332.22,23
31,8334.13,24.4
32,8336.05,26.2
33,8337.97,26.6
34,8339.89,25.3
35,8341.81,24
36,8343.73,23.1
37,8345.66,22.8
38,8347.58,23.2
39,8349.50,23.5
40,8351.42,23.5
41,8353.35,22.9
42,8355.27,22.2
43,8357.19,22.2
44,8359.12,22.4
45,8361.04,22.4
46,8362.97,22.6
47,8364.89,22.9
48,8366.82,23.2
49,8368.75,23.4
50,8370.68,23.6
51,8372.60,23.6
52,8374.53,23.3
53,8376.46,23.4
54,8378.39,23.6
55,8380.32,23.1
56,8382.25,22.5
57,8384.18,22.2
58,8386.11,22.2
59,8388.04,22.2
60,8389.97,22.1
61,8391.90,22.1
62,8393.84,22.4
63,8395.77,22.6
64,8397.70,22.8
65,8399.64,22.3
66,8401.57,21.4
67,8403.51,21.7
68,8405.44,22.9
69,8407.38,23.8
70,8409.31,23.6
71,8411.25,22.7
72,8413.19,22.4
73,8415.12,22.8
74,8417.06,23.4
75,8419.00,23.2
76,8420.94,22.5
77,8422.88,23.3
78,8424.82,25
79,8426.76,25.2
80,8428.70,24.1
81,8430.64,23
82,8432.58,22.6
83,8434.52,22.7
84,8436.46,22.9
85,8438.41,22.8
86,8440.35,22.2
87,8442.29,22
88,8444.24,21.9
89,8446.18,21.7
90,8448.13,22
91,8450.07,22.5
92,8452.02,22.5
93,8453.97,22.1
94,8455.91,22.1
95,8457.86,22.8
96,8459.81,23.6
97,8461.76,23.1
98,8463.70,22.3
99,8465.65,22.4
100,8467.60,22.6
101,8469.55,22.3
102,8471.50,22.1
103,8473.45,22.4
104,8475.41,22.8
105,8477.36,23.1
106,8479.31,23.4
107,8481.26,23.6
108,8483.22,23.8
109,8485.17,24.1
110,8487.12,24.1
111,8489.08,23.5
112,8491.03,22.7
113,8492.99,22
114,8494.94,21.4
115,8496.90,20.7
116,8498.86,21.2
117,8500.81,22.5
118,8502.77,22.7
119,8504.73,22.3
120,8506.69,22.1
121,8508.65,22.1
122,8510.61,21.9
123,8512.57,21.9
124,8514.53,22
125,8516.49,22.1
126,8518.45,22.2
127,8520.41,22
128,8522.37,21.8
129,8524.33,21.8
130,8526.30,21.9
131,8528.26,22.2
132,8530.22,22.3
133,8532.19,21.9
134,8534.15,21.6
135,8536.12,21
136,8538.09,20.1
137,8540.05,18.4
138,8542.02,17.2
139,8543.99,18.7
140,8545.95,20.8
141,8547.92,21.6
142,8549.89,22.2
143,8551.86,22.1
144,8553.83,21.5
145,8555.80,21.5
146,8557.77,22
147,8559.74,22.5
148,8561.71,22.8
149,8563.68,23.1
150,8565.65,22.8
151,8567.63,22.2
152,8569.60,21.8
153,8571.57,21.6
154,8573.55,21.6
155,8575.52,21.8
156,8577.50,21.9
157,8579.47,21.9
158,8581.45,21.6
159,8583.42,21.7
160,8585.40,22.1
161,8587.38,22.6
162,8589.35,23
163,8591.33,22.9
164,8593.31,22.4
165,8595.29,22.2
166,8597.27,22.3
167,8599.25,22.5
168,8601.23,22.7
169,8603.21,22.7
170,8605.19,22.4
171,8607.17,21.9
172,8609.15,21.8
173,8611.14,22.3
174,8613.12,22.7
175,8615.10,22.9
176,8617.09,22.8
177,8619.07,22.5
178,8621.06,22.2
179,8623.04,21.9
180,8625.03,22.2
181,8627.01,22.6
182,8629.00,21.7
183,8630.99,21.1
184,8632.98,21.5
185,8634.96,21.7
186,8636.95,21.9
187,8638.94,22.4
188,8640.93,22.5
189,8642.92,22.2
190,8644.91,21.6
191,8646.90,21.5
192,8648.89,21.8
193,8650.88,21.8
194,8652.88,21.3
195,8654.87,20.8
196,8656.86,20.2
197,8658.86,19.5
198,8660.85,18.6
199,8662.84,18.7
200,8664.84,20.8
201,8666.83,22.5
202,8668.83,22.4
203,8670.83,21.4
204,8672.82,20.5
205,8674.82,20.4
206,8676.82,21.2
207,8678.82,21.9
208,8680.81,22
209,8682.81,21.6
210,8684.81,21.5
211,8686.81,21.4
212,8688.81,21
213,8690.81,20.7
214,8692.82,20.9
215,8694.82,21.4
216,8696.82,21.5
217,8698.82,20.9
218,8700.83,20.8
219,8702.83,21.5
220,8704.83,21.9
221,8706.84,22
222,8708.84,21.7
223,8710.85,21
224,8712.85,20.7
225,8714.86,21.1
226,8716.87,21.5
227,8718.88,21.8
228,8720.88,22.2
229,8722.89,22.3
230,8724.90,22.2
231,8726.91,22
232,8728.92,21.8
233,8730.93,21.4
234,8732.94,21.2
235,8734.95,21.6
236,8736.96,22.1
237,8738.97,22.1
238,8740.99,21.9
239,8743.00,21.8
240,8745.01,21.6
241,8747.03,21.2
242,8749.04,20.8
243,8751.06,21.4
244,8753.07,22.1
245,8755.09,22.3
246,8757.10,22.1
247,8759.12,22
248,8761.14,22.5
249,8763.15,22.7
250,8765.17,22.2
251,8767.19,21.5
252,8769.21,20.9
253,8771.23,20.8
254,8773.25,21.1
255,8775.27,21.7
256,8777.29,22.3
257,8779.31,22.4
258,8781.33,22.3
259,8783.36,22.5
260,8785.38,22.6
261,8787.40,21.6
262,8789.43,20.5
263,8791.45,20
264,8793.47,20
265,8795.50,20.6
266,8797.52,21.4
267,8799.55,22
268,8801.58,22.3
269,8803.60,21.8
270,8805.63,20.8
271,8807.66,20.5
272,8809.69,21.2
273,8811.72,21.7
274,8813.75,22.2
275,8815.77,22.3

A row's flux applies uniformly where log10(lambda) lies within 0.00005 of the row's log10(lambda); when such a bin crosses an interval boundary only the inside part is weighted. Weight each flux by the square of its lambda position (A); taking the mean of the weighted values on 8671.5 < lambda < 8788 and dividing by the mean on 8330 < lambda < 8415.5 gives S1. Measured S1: 1.02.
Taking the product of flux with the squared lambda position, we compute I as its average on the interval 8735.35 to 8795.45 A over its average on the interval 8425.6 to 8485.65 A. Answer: 1.02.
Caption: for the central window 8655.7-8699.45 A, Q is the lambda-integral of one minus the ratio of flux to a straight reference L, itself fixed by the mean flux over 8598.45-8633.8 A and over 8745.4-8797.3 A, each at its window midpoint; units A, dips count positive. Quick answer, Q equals 2.1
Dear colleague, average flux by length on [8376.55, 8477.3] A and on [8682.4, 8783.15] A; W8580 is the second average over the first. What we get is 0.95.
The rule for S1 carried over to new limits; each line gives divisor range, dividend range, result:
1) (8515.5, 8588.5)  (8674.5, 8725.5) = 1.03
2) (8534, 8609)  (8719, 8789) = 1.05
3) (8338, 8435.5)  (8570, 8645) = 1.01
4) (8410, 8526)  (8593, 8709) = 1.00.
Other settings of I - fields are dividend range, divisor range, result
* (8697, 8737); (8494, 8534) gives 1.03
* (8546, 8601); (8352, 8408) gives 1.02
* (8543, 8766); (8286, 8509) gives 1.00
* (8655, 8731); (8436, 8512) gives 0.99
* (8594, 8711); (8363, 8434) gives 1.00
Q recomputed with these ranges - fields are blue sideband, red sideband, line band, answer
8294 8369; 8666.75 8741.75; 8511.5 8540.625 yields 1.2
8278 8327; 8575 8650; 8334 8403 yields 1.3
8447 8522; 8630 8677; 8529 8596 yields 0.8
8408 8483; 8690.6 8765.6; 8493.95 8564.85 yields 2.9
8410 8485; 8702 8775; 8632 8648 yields 0.1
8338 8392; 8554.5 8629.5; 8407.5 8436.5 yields -0.6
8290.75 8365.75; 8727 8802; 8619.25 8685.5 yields 2.3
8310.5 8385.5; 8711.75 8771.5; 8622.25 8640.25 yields 0.2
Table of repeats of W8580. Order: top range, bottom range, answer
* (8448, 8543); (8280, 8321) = 0.92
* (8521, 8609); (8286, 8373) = 0.92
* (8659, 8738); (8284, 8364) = 0.90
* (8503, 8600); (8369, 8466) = 0.96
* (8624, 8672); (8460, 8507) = 0.94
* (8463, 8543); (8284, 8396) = 0.94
